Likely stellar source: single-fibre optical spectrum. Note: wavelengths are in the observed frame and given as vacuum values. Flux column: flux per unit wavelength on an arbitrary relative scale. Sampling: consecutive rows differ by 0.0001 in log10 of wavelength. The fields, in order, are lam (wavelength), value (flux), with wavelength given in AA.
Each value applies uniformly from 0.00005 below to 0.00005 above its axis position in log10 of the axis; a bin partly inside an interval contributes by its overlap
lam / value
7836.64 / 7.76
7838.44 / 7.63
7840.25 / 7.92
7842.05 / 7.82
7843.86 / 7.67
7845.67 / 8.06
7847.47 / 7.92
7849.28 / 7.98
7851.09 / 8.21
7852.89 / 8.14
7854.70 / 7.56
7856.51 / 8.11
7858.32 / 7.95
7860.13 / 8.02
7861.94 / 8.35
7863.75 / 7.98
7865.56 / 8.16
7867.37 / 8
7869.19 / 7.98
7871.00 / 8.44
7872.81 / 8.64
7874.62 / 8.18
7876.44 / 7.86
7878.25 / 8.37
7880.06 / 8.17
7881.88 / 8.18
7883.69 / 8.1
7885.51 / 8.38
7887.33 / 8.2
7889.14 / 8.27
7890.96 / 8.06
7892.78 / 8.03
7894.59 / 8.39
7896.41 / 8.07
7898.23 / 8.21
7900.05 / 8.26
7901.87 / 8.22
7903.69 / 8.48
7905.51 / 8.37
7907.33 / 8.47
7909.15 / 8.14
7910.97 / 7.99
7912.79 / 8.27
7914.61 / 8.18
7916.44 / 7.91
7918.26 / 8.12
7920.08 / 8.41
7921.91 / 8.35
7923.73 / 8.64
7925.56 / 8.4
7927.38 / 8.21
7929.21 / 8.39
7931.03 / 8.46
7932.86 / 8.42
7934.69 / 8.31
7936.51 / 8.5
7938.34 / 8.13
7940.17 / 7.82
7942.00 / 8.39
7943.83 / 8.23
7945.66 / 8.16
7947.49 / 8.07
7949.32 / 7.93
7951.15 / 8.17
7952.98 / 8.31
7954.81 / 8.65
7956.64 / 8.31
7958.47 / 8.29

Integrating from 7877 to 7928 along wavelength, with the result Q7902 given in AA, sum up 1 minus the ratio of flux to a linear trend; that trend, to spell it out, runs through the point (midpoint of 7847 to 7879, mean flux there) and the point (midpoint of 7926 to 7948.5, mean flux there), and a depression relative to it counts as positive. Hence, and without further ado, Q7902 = -0.3 AA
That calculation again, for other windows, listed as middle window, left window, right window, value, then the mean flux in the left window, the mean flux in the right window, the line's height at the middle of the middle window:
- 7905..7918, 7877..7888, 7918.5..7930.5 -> 0.24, 8.22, 8.39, 8.34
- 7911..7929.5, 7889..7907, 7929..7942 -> 0.00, 8.24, 8.29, 8.27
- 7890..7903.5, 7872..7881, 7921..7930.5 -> 0.18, 8.24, 8.41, 8.31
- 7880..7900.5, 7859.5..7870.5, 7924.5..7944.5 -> -0.06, 8.09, 8.3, 8.17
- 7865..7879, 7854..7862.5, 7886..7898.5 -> -0.23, 7.99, 8.18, 8.07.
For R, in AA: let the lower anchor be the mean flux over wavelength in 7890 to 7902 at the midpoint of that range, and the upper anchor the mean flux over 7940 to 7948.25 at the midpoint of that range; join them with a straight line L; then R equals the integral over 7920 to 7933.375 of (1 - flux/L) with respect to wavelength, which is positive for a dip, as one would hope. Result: -0.40 AA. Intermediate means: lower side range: 8.17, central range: 8.41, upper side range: 8.16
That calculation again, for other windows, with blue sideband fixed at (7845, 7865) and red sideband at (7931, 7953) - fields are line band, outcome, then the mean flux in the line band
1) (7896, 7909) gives -0.27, 8.3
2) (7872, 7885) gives -0.22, 8.22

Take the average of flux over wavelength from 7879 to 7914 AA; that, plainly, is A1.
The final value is 8.23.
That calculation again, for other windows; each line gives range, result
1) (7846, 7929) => 8.19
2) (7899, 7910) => 8.32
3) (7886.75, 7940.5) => 8.26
